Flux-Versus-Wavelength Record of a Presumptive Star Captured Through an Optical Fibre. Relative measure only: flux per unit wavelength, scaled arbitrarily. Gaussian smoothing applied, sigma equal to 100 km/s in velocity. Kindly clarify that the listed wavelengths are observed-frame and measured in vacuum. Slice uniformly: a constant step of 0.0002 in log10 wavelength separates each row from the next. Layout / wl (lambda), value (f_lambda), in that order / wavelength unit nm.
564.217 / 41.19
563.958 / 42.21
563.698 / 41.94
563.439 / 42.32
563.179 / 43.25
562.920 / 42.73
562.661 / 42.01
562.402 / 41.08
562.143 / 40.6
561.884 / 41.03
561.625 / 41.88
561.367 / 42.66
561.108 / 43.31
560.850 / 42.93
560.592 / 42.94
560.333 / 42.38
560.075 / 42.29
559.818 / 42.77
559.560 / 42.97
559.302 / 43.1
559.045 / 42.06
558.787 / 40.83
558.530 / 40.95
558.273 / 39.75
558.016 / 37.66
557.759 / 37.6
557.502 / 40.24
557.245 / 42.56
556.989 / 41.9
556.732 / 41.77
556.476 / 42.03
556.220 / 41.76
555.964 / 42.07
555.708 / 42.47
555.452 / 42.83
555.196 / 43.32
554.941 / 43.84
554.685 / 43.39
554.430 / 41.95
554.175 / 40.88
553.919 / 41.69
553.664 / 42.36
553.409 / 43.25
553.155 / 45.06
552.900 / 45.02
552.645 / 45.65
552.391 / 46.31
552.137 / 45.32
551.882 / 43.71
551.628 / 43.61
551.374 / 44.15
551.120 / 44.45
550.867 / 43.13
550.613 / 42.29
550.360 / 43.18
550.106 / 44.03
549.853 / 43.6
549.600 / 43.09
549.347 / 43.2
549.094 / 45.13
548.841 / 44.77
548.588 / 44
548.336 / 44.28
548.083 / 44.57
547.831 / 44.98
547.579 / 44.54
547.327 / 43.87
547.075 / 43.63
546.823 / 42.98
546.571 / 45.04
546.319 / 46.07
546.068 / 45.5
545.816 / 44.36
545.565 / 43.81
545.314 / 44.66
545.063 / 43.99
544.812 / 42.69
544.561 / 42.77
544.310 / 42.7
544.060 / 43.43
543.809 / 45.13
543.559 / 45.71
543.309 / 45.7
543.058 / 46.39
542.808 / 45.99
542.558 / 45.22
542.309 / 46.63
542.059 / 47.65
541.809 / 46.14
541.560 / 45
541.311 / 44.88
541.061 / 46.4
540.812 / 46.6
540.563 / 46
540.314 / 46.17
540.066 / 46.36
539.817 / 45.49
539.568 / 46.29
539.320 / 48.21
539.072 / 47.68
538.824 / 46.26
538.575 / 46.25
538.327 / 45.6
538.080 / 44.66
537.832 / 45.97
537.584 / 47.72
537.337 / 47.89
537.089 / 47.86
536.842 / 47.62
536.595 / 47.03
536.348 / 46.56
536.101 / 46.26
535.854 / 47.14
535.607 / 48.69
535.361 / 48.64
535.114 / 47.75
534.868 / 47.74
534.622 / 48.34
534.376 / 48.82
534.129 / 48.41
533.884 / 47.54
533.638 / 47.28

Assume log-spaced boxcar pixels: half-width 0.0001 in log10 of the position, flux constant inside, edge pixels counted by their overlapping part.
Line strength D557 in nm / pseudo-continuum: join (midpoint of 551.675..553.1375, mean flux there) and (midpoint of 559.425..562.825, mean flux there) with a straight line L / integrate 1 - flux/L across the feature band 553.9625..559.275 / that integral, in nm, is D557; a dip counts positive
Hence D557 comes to 0.26 nm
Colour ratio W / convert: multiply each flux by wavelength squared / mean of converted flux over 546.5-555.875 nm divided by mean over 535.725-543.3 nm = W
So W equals 1.0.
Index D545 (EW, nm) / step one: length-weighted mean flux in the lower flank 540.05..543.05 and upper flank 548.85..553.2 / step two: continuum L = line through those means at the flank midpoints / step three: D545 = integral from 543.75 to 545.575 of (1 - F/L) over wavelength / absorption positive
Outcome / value 0.076 nm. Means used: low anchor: 46.1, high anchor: 44.2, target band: 43.6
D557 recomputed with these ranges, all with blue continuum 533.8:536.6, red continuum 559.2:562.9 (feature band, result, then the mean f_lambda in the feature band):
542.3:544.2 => 0.03 nm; 45.4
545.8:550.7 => 0.09 nm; 44.2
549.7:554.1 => 0.03 nm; 43.9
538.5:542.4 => 0.02 nm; 46.4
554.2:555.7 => 0.02 nm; 42.9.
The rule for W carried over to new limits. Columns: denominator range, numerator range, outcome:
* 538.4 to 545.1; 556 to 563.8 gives 0.98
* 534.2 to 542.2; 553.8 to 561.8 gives 0.96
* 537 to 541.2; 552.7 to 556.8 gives 0.97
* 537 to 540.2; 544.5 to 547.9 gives 0.98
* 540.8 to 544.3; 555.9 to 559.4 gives 0.95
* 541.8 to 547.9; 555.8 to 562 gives 0.98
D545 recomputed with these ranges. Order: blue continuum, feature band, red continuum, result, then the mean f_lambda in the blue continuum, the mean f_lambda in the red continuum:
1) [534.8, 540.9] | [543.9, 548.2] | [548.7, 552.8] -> 0.10 nm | 46.9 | 44.1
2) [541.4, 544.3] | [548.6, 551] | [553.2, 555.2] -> 0.01 nm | 45.6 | 42.7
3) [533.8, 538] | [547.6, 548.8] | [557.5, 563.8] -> 0.00 nm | 47.6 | 41.7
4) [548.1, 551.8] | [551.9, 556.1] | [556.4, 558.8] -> -0.14 nm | 43.8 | 40.5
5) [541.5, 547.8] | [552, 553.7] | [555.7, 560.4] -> -0.08 nm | 44.8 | 41.4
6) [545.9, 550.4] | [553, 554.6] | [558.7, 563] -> 0.03 nm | 44.3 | 42.2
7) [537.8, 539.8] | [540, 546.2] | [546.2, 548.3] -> 0.03 nm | 46.3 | 44.4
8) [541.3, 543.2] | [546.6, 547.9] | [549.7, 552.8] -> 0.03 nm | 46.1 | 44.1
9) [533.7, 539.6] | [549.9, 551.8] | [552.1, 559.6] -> 0.00 nm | 47.3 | 42.3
